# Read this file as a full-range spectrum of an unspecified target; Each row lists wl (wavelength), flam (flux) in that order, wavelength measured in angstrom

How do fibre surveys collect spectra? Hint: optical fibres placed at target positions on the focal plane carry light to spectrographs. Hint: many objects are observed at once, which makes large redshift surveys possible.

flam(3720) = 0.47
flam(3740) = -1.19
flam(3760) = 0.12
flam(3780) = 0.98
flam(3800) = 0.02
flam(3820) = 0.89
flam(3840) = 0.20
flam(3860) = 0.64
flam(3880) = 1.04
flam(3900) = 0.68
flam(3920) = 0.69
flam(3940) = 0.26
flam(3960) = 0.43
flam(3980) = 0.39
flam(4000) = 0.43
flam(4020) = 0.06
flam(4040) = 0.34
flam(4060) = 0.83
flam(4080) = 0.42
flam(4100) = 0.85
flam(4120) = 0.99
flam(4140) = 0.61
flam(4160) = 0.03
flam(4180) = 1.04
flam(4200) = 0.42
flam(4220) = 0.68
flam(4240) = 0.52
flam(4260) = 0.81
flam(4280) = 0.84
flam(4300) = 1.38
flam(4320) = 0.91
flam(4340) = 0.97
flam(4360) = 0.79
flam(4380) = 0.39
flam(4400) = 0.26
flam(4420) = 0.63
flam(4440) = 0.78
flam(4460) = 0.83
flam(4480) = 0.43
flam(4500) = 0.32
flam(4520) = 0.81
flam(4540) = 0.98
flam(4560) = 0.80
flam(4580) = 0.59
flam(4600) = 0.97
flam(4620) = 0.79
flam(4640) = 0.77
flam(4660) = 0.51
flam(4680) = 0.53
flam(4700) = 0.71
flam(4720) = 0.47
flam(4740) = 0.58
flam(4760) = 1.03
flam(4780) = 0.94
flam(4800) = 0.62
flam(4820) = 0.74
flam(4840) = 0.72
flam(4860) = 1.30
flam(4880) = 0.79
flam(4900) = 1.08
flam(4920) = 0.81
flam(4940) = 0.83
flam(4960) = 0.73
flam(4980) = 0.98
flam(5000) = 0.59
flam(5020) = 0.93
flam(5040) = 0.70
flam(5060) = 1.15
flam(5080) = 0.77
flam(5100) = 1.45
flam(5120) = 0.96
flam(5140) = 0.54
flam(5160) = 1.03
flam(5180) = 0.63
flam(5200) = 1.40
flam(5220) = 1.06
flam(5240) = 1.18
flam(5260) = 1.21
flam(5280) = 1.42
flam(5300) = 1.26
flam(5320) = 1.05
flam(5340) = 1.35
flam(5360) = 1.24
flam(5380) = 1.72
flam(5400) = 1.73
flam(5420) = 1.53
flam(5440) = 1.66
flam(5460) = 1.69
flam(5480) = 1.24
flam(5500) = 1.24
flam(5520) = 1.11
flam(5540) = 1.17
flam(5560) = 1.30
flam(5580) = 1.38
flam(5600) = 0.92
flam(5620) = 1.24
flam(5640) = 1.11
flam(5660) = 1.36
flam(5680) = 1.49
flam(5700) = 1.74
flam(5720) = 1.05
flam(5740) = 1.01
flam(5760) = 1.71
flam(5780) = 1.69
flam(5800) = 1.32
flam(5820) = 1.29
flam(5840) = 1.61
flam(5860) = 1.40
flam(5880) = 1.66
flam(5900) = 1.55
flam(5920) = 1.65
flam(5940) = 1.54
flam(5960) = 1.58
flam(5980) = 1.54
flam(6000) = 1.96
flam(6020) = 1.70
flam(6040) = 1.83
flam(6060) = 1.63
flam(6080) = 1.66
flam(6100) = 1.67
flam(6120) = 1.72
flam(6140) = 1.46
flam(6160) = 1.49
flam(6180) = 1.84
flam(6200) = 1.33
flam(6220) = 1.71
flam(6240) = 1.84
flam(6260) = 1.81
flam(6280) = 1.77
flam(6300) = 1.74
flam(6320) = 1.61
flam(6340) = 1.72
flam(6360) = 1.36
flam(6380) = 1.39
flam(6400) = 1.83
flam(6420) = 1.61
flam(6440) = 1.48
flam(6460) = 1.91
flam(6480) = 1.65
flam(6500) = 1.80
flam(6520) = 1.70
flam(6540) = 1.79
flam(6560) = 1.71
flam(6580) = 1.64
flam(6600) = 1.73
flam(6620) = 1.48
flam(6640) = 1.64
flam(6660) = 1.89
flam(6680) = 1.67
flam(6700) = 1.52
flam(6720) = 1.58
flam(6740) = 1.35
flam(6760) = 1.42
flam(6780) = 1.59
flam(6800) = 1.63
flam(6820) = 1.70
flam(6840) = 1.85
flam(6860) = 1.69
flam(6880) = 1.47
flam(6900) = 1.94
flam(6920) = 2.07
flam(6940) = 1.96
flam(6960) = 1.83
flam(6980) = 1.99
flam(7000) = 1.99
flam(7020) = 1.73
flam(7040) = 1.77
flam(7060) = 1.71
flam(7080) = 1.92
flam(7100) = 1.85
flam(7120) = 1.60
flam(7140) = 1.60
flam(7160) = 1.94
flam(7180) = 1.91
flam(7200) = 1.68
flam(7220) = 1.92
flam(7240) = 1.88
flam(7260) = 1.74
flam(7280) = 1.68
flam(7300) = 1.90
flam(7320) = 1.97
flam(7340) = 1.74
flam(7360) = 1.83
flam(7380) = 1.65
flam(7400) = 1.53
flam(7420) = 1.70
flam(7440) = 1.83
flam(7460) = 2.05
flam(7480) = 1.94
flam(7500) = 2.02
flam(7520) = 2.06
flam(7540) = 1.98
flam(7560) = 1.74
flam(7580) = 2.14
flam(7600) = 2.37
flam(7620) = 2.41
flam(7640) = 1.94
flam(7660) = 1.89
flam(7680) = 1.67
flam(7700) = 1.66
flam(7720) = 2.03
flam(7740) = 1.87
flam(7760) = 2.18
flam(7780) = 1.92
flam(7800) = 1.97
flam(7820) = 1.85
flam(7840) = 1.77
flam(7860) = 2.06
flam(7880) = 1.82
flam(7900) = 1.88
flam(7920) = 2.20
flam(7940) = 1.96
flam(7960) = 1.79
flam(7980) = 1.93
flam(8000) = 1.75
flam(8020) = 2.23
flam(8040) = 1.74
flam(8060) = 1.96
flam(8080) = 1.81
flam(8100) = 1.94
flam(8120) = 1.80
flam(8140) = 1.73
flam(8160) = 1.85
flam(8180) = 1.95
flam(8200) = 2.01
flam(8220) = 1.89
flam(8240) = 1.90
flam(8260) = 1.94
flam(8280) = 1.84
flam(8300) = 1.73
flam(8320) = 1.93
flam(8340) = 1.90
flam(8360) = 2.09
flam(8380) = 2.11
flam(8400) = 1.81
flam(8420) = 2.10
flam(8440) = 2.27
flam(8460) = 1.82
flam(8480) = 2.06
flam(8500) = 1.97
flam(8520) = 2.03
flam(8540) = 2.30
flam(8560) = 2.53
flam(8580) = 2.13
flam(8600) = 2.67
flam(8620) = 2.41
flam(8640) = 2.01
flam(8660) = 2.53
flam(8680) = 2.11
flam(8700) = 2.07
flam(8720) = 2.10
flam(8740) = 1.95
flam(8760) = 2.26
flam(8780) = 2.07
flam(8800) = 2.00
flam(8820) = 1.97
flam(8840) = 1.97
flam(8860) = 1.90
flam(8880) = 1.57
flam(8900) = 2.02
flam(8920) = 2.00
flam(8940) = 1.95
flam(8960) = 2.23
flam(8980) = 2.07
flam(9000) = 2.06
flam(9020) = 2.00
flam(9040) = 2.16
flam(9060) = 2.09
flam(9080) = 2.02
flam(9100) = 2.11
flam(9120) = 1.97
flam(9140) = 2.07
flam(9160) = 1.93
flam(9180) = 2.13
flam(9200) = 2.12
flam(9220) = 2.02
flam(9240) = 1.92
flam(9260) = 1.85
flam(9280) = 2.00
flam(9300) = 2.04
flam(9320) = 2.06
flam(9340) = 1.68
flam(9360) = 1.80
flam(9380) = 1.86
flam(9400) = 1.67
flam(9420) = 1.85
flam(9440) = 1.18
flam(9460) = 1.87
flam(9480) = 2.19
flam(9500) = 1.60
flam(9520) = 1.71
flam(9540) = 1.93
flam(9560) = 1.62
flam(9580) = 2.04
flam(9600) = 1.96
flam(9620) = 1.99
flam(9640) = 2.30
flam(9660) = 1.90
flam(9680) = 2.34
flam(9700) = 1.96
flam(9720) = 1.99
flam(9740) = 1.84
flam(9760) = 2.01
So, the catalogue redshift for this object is 0.305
